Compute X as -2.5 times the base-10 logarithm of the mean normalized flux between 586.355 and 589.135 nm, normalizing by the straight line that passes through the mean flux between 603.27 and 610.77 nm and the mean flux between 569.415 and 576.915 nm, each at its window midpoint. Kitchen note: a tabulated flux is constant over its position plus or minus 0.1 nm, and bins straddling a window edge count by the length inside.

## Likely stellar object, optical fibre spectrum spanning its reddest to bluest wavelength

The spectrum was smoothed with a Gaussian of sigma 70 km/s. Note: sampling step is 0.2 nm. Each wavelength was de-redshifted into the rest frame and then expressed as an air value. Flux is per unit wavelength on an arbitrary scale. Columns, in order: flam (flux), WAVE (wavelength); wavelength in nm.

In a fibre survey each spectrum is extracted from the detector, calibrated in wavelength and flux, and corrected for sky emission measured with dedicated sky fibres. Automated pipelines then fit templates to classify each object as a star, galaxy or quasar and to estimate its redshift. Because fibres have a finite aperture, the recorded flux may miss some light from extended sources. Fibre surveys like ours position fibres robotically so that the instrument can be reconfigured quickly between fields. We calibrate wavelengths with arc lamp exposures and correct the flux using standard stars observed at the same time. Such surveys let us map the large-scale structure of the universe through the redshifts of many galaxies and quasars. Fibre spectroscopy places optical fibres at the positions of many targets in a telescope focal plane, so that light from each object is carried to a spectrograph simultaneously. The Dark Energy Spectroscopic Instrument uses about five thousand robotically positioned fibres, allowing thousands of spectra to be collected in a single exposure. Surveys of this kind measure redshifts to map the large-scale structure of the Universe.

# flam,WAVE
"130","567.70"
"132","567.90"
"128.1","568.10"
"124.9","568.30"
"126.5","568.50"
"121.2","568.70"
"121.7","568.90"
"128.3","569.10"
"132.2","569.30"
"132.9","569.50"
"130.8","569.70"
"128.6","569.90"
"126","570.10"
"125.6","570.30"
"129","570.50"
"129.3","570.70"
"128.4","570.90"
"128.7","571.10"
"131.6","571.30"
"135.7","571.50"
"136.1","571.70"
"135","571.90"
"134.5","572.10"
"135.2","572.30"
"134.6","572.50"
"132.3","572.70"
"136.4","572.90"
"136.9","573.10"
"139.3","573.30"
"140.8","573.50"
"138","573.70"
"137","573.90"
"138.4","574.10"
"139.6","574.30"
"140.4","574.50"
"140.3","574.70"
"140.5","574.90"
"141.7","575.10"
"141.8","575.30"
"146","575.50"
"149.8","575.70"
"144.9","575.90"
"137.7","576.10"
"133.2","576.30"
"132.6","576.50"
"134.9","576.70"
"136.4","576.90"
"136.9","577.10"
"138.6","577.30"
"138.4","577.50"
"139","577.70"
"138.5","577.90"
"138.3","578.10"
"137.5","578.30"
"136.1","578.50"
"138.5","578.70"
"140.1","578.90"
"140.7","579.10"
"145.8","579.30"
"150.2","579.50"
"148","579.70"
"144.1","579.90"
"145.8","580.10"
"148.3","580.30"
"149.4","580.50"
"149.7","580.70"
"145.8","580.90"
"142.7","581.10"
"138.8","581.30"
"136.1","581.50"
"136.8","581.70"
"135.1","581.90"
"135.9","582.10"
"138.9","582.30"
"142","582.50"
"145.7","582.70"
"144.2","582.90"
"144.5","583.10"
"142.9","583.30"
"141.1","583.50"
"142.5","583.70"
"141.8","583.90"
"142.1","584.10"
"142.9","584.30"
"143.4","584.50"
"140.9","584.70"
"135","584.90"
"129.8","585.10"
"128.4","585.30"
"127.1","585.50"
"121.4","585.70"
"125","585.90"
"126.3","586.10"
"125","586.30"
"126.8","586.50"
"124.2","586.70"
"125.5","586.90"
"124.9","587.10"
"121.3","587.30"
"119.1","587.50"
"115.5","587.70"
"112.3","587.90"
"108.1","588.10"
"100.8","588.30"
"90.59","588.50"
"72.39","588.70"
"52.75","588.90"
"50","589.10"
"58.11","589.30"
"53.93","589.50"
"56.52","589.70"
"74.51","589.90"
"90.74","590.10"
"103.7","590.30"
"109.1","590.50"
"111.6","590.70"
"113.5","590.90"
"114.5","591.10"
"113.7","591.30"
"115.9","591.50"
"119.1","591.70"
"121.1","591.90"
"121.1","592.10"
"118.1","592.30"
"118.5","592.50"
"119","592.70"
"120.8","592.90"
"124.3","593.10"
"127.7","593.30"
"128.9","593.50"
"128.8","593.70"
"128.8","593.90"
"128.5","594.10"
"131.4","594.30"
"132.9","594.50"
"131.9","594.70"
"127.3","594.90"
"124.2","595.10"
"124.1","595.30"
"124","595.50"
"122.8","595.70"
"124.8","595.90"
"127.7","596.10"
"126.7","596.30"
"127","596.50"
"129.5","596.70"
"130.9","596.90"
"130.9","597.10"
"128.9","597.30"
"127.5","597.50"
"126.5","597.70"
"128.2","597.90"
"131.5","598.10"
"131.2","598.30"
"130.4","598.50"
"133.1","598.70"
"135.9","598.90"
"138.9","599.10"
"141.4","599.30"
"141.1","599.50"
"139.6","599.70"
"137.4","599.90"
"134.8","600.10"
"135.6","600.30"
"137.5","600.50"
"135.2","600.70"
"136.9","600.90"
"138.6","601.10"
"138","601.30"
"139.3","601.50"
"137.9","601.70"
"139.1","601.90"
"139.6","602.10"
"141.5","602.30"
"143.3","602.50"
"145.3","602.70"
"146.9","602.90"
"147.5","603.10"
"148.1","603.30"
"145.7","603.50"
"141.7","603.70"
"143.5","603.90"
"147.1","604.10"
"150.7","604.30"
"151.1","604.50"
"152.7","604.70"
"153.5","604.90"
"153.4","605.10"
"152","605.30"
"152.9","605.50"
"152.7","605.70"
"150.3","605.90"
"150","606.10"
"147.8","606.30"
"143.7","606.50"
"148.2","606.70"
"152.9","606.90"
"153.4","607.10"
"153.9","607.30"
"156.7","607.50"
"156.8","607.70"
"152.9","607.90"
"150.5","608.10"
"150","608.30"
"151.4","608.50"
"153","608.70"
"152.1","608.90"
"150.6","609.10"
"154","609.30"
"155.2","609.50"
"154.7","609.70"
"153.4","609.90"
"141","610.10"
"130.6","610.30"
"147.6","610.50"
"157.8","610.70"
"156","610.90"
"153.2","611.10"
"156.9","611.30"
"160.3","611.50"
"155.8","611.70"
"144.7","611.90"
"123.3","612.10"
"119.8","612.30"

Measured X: 0.33 mag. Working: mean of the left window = 136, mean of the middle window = 105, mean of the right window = 150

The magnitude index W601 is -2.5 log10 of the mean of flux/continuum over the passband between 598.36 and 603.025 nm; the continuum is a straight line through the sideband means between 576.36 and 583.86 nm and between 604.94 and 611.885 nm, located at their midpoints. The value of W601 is 0.08 mag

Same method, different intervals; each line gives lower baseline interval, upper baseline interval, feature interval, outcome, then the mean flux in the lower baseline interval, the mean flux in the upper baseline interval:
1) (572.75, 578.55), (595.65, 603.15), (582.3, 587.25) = 0.02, 139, 135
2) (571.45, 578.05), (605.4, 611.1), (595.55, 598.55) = 0.15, 138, 151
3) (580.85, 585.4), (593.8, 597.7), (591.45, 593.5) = 0.08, 140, 128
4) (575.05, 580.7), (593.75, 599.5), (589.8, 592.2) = 0.22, 141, 130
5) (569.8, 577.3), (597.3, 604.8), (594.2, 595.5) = 0.08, 136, 139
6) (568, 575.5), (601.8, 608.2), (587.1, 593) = 0.38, 133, 149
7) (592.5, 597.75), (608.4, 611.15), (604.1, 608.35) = -0.05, 127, 151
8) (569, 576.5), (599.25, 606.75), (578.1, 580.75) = -0.05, 136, 144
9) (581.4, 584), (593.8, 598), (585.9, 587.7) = 0.11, 141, 128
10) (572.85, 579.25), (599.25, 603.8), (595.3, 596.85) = 0.12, 139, 141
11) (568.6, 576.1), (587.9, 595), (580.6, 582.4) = -0.16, 135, 106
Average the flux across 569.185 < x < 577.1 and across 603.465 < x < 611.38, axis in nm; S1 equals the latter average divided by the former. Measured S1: 1.11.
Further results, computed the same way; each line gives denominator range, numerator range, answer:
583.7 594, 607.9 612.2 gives 1.33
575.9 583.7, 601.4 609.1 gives 1.06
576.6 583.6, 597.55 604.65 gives 0.99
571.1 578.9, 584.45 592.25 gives 0.78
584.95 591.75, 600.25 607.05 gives 1.39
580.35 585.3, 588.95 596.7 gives 0.80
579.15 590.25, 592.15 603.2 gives 1.07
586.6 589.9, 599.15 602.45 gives 1.50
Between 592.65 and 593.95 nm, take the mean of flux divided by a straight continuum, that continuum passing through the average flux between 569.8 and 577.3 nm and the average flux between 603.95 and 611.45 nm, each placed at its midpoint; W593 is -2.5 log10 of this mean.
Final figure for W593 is 0.16 mag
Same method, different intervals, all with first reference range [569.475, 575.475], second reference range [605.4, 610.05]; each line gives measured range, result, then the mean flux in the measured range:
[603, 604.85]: 0.017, 148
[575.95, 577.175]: 0.011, 136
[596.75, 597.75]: 0.140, 129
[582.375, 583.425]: -0.028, 144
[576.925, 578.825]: -0.003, 138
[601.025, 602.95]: 0.063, 141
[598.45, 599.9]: 0.079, 137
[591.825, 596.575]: 0.161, 125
